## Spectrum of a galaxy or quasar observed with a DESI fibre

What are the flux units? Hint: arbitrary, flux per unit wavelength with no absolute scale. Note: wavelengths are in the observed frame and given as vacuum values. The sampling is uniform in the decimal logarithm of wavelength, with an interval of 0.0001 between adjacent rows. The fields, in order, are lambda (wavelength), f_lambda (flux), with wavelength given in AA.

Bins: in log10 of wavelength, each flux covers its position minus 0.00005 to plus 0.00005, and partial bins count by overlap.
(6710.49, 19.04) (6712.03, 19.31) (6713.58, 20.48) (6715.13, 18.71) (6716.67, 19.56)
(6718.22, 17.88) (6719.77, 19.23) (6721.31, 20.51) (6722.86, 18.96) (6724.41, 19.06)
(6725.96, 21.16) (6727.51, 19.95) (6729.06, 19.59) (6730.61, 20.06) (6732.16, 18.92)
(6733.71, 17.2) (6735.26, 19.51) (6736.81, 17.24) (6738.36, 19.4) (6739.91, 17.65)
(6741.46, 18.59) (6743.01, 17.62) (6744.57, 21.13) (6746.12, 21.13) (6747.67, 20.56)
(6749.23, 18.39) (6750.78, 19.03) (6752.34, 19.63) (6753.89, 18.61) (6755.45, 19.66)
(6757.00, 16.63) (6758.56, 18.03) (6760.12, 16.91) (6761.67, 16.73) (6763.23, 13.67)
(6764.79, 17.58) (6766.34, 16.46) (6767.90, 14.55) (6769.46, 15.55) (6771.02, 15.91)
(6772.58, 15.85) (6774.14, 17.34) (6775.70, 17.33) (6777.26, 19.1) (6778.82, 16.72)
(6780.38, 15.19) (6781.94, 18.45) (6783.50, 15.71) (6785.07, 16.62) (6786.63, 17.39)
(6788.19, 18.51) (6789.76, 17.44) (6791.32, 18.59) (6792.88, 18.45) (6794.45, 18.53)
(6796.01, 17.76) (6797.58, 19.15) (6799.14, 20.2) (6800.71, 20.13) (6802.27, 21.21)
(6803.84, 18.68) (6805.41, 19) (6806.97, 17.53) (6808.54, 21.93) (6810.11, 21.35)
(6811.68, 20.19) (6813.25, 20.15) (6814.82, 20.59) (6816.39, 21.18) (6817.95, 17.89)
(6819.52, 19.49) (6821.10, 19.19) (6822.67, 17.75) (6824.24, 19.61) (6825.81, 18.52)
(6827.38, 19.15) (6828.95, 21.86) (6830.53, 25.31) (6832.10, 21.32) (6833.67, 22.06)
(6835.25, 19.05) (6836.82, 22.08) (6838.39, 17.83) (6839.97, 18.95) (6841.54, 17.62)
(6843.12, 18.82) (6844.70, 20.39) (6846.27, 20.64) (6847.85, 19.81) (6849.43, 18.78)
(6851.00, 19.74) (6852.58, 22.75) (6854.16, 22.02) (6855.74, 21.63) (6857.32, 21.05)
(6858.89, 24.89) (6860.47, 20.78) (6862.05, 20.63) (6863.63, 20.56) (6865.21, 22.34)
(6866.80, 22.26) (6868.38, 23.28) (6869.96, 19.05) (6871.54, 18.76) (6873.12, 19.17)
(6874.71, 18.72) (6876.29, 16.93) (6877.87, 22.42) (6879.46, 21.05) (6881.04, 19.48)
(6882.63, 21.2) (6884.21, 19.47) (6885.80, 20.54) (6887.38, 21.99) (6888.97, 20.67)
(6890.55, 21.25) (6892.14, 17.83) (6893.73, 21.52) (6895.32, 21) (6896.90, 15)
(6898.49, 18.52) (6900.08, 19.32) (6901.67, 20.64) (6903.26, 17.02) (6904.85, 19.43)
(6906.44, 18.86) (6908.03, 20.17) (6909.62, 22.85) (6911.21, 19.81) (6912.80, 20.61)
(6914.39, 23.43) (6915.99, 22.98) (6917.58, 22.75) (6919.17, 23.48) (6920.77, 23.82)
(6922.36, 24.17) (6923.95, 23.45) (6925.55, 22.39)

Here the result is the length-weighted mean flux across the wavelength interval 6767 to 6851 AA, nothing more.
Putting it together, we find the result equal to 18.9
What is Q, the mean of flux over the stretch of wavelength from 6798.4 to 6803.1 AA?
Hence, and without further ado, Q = 20.5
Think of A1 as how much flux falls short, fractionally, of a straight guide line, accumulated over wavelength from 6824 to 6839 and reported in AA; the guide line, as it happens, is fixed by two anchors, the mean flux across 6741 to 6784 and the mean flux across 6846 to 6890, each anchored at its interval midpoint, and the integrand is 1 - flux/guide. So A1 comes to -0.84 AA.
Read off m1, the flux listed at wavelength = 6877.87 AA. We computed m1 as 22.42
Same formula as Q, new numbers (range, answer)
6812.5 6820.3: 19.9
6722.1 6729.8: 19.7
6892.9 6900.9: 19.1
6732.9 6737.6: 18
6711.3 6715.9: 19.5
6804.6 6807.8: 18.3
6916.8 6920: 23.1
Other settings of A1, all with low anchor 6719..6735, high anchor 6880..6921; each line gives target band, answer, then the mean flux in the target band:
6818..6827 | 0.53 AA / 18.8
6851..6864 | -0.95 AA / 21.7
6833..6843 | 0.30 AA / 19.5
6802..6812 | 0.01 AA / 19.9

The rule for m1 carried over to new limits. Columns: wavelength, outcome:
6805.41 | 19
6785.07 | 16.62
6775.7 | 17.33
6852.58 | 22.75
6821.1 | 19.19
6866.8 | 22.26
